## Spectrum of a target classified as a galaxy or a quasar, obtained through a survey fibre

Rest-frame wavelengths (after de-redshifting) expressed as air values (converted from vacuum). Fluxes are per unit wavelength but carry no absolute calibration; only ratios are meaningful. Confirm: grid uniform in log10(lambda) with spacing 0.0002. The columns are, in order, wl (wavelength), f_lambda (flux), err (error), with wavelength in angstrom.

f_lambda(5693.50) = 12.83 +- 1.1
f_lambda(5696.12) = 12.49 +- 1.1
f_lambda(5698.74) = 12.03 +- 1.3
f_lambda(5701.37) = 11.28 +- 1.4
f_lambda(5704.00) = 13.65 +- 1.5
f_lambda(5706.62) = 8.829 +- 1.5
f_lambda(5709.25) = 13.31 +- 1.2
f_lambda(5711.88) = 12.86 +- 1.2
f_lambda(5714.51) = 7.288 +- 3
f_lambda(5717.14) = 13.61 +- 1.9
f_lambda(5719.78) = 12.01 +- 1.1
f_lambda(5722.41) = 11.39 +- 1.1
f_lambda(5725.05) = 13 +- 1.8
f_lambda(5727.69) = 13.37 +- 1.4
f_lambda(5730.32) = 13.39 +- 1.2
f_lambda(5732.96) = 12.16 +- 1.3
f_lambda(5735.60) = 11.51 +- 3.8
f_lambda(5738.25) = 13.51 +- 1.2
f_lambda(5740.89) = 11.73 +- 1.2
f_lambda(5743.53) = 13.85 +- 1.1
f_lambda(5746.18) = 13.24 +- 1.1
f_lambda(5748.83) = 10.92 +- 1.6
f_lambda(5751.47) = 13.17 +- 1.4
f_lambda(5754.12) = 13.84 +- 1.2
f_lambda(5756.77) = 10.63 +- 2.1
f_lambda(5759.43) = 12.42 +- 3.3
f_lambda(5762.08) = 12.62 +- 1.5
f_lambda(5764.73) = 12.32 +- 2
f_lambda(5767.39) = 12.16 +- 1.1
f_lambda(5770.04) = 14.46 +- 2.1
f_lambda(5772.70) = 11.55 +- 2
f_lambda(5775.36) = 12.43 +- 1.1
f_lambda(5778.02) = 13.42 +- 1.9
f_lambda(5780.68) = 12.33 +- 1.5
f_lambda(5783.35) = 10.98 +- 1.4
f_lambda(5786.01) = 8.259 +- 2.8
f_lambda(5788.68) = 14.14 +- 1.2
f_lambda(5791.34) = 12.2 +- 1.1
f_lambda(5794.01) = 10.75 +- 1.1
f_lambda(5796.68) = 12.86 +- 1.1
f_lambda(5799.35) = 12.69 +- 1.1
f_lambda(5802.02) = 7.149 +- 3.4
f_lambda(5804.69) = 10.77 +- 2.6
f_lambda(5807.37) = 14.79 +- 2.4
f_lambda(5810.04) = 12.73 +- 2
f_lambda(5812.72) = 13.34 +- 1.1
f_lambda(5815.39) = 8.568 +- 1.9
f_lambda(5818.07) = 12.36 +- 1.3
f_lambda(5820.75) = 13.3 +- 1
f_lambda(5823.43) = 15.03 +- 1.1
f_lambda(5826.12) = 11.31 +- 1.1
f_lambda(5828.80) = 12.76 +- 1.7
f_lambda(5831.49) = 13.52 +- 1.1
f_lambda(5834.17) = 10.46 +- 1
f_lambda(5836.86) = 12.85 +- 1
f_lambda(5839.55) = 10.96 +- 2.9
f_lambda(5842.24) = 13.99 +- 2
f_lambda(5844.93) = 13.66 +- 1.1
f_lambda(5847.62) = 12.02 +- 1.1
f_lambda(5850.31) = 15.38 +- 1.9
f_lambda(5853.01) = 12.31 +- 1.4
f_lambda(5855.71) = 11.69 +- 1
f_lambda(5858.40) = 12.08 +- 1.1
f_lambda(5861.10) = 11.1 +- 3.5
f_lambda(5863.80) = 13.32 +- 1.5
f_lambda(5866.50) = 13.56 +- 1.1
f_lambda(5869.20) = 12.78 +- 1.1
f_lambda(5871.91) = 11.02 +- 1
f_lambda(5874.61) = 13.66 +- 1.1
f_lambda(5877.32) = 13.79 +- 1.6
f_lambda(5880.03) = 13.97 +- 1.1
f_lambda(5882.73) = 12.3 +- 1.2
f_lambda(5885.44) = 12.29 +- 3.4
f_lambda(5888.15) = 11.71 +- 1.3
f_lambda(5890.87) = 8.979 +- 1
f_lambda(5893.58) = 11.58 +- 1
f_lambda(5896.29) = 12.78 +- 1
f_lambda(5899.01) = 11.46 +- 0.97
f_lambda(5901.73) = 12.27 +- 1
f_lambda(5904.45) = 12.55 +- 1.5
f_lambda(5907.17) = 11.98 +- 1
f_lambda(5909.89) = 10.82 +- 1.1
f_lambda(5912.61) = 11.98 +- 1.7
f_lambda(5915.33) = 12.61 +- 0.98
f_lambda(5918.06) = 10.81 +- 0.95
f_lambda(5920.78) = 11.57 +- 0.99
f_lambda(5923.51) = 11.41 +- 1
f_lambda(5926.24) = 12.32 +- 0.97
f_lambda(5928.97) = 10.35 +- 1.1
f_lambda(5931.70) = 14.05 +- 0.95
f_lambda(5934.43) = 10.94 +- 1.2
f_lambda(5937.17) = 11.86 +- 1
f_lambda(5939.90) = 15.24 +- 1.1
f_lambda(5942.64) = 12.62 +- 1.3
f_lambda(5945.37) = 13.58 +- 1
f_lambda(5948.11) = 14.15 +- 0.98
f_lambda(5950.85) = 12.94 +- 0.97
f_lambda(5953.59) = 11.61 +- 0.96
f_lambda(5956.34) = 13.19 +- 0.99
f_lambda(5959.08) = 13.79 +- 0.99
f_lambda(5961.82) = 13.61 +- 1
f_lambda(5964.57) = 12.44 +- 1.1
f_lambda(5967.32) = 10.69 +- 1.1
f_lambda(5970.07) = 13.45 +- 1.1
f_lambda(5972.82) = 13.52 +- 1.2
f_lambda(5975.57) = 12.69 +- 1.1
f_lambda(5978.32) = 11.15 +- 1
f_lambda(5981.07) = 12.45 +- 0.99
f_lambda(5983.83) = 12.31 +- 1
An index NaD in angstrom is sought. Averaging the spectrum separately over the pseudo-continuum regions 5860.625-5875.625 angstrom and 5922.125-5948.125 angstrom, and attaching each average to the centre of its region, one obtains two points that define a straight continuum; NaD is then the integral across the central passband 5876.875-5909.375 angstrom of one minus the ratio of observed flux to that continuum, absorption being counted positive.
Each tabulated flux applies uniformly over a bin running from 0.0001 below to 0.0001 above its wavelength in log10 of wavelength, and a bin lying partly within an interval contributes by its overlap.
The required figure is 1.4 angstrom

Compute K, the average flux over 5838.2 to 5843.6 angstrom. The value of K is 12.5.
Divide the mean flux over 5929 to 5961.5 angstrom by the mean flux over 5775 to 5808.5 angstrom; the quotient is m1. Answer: 1.11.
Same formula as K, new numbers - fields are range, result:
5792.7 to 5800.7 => 12.1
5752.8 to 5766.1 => 12.4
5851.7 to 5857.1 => 12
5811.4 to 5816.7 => 11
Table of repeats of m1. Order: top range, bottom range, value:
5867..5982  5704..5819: 1.02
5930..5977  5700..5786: 1.06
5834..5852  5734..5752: 1.03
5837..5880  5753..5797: 1.05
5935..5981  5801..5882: 1.03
